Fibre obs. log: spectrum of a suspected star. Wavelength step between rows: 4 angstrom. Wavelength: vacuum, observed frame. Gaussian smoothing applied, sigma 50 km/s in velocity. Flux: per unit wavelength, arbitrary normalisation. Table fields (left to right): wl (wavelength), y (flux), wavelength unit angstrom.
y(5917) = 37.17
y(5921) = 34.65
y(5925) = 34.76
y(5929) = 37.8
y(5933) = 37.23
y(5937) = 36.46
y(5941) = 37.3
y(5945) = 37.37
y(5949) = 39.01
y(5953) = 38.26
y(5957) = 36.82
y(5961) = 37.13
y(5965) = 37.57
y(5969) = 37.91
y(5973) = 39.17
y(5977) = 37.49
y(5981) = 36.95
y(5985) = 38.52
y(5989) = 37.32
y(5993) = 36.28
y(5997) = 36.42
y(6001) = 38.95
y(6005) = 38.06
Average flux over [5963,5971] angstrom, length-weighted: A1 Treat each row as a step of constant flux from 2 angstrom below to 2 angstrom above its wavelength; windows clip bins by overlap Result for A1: 37.7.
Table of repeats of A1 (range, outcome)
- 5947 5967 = 37.8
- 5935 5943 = 36.9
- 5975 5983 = 37.2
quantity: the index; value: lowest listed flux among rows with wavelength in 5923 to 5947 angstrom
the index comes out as 34.76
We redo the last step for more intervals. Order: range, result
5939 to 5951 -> 37.3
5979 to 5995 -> 36.28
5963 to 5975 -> 37.57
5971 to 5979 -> 37.49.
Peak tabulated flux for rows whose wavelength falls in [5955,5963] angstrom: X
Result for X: 37.13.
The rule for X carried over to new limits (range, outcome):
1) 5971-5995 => 39.17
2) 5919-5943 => 37.8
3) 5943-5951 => 39.01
